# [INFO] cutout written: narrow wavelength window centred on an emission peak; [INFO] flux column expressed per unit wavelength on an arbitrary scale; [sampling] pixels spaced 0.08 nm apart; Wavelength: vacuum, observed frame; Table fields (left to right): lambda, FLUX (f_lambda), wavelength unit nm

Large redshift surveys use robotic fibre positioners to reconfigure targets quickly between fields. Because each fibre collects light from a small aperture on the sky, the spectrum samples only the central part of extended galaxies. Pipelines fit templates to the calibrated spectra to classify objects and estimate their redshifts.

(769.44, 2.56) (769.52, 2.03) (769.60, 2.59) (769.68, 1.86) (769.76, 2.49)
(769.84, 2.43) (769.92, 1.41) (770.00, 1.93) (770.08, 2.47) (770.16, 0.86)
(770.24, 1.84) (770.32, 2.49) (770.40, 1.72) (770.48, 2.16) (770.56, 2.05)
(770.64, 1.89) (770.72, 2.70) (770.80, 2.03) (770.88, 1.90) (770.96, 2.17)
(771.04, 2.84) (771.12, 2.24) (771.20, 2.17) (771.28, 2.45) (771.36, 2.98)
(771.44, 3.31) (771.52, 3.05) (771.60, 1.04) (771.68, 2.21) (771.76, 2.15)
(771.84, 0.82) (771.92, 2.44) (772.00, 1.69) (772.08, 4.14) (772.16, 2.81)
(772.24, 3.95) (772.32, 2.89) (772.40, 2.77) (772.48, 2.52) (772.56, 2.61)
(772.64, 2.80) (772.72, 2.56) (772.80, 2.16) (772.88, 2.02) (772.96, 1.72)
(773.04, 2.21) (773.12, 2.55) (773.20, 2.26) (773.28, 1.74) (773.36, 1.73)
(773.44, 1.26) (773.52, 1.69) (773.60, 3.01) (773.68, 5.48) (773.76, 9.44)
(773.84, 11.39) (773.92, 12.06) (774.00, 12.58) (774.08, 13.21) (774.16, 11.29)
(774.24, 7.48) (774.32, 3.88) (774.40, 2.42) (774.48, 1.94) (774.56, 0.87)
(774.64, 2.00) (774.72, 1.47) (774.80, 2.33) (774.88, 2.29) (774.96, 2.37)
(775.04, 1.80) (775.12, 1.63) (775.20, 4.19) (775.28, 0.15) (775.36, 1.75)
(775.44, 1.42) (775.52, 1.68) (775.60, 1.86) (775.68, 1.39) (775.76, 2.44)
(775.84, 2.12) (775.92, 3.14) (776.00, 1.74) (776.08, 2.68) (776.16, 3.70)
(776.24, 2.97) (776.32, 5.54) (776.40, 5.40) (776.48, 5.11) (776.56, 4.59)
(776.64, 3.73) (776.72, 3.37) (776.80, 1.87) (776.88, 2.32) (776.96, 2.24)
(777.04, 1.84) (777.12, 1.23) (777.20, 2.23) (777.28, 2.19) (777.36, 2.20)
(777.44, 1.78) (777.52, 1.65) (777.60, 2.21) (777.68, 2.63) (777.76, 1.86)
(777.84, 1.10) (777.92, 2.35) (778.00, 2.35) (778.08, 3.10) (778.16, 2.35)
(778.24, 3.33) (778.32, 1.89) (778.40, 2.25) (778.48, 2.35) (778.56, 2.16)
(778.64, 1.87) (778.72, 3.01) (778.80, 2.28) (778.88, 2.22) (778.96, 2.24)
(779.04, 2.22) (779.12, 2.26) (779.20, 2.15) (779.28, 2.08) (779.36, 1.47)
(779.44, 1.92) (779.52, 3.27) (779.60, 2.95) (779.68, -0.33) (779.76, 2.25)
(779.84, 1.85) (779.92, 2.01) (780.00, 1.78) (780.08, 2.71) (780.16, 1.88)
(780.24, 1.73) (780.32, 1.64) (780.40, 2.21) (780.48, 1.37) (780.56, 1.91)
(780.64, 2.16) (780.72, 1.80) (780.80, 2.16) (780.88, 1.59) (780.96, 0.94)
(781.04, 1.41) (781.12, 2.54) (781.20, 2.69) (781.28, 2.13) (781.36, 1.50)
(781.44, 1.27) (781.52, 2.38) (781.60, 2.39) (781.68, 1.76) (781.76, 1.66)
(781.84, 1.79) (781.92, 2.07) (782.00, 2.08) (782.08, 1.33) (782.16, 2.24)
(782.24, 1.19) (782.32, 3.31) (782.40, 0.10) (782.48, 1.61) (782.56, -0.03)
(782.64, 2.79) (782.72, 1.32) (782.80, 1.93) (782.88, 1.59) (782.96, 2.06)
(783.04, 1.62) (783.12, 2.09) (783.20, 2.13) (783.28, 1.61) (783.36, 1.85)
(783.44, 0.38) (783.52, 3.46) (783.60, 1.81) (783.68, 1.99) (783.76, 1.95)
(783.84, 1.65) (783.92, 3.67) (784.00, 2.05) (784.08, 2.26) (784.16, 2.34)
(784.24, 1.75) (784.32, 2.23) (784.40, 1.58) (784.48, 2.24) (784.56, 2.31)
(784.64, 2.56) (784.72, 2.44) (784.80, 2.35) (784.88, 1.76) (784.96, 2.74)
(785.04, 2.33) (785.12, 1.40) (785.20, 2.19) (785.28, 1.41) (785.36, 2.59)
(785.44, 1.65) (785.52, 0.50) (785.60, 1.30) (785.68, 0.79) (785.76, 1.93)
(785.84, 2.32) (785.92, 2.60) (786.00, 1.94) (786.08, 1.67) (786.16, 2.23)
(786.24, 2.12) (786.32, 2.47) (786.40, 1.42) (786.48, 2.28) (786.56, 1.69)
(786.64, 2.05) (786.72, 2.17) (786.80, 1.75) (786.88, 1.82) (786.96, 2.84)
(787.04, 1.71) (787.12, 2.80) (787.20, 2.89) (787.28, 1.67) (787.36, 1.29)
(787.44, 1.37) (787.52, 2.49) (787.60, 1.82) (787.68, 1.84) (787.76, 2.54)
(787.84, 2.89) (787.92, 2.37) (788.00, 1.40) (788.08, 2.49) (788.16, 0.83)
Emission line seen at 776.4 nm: [N II]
